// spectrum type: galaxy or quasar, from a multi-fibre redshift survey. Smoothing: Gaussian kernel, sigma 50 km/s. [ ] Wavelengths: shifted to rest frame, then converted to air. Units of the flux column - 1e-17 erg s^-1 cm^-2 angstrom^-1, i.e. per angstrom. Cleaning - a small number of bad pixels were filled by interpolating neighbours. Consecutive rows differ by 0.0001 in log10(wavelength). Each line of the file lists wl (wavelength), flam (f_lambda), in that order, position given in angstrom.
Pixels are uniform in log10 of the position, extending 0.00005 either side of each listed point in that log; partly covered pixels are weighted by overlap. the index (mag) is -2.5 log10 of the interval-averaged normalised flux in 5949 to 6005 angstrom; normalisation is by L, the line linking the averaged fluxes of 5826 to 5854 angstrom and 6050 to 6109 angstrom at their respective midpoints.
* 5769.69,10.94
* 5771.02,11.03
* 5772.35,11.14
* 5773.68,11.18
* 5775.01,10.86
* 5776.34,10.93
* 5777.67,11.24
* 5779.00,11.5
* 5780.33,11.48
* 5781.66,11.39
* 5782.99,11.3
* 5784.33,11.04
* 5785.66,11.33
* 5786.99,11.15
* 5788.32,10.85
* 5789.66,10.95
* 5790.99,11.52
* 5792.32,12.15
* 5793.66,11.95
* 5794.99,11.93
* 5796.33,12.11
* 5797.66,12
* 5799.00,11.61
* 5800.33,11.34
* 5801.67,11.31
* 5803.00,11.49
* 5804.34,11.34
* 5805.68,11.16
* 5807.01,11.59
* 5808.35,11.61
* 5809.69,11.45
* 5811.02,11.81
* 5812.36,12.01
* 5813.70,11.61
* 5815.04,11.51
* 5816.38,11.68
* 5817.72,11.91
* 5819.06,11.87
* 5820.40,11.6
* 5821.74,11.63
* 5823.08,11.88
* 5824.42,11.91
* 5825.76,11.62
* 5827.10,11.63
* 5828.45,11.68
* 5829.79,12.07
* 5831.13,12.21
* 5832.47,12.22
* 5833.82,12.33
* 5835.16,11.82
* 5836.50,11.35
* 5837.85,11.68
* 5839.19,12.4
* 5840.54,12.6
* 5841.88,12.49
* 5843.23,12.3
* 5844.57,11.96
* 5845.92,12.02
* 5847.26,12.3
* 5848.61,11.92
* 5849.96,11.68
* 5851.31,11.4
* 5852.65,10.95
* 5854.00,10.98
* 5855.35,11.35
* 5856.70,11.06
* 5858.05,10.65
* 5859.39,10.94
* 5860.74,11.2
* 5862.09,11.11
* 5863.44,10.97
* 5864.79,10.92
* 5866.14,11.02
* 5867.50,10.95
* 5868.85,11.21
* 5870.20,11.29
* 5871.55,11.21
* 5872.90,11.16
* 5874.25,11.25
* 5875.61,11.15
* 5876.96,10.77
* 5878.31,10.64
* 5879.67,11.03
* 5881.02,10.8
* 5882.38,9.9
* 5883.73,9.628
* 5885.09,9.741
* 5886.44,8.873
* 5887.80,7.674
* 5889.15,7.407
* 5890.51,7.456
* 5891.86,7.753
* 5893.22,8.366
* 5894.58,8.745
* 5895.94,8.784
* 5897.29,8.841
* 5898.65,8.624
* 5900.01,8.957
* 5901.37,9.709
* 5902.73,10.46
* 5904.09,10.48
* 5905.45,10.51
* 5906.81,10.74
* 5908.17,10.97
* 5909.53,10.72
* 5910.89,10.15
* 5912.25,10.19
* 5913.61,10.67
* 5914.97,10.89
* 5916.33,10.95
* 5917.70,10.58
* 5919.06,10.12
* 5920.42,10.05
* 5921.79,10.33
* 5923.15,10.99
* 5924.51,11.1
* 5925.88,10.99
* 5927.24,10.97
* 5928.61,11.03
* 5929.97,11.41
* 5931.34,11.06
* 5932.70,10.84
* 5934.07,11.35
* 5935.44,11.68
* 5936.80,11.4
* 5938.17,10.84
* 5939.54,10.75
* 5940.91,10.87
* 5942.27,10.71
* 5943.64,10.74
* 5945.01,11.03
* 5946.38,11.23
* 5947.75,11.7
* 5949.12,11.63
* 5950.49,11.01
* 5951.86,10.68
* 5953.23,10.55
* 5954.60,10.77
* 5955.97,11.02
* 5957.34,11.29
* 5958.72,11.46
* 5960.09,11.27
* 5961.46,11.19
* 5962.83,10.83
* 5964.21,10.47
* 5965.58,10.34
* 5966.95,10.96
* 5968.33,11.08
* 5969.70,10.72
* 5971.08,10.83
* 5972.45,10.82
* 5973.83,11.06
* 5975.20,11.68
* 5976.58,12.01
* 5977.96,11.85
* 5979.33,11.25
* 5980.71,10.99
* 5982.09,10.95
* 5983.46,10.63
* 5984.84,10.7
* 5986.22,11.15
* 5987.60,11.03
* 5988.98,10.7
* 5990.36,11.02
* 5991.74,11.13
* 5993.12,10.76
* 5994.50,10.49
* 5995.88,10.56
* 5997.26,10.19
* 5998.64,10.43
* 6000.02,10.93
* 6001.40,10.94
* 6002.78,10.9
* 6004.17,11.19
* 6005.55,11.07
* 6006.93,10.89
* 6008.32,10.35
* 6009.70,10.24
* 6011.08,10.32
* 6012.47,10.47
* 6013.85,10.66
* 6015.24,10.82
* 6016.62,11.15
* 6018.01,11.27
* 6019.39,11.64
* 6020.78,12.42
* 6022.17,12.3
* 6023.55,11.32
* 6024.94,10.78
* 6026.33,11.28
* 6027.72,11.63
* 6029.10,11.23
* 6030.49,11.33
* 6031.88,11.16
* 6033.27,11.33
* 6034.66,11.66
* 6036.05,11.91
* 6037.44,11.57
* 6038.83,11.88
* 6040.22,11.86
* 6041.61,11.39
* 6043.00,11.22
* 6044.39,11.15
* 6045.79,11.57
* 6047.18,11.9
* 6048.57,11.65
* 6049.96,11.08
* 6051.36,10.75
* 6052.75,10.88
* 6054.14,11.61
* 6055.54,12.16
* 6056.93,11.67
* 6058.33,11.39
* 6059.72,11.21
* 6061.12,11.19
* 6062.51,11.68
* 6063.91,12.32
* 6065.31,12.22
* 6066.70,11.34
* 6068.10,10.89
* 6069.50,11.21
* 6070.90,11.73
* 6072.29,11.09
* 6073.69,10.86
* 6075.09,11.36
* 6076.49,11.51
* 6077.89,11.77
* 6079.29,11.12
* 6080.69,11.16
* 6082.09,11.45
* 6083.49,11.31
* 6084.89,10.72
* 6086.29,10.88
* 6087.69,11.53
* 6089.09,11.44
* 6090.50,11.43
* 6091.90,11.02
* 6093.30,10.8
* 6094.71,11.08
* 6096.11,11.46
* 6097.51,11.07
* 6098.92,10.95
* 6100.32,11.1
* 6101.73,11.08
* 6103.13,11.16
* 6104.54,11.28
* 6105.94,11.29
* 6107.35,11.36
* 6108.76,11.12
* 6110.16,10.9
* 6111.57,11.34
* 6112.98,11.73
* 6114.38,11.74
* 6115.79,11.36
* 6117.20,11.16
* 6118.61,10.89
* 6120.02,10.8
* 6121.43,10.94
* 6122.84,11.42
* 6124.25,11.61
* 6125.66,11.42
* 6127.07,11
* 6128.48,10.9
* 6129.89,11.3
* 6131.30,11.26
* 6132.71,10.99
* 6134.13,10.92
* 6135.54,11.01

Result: 0.059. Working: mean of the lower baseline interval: 11.9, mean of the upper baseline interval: 11.3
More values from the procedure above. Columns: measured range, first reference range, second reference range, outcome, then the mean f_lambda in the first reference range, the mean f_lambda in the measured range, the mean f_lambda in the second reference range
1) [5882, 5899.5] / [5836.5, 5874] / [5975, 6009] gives 0.30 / 11.5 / 8.58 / 10.9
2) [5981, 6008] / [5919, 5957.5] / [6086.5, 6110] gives 0.02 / 11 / 10.8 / 11.2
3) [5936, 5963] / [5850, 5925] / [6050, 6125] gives -0.05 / 10.3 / 11.1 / 11.3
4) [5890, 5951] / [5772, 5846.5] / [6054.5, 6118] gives 0.11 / 11.7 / 10.4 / 11.3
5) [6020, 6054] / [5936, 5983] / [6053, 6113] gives -0.02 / 11.1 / 11.5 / 11.3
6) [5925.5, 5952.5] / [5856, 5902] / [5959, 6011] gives -0.06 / 9.99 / 11.1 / 10.9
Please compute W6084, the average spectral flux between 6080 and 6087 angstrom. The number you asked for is 11.1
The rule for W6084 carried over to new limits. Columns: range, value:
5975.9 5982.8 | 11.4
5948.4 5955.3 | 10.9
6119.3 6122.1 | 10.9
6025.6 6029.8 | 11.4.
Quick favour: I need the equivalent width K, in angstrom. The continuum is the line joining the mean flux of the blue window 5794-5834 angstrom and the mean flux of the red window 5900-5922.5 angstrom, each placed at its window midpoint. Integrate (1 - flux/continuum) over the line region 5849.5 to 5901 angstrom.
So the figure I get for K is 3.6 angstrom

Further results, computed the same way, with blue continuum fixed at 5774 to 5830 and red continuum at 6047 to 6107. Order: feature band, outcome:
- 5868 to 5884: 0.85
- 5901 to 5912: 0.94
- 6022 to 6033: 0.02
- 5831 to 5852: -0.96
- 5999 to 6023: 0.72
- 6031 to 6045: -0.20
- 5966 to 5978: 0.24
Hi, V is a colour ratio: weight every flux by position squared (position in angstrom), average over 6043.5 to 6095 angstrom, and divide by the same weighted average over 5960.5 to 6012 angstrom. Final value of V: 1.1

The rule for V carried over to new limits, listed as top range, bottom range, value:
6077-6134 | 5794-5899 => 1.11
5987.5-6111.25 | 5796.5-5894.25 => 1.08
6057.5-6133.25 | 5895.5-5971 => 1.11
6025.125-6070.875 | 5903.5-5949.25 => 1.10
